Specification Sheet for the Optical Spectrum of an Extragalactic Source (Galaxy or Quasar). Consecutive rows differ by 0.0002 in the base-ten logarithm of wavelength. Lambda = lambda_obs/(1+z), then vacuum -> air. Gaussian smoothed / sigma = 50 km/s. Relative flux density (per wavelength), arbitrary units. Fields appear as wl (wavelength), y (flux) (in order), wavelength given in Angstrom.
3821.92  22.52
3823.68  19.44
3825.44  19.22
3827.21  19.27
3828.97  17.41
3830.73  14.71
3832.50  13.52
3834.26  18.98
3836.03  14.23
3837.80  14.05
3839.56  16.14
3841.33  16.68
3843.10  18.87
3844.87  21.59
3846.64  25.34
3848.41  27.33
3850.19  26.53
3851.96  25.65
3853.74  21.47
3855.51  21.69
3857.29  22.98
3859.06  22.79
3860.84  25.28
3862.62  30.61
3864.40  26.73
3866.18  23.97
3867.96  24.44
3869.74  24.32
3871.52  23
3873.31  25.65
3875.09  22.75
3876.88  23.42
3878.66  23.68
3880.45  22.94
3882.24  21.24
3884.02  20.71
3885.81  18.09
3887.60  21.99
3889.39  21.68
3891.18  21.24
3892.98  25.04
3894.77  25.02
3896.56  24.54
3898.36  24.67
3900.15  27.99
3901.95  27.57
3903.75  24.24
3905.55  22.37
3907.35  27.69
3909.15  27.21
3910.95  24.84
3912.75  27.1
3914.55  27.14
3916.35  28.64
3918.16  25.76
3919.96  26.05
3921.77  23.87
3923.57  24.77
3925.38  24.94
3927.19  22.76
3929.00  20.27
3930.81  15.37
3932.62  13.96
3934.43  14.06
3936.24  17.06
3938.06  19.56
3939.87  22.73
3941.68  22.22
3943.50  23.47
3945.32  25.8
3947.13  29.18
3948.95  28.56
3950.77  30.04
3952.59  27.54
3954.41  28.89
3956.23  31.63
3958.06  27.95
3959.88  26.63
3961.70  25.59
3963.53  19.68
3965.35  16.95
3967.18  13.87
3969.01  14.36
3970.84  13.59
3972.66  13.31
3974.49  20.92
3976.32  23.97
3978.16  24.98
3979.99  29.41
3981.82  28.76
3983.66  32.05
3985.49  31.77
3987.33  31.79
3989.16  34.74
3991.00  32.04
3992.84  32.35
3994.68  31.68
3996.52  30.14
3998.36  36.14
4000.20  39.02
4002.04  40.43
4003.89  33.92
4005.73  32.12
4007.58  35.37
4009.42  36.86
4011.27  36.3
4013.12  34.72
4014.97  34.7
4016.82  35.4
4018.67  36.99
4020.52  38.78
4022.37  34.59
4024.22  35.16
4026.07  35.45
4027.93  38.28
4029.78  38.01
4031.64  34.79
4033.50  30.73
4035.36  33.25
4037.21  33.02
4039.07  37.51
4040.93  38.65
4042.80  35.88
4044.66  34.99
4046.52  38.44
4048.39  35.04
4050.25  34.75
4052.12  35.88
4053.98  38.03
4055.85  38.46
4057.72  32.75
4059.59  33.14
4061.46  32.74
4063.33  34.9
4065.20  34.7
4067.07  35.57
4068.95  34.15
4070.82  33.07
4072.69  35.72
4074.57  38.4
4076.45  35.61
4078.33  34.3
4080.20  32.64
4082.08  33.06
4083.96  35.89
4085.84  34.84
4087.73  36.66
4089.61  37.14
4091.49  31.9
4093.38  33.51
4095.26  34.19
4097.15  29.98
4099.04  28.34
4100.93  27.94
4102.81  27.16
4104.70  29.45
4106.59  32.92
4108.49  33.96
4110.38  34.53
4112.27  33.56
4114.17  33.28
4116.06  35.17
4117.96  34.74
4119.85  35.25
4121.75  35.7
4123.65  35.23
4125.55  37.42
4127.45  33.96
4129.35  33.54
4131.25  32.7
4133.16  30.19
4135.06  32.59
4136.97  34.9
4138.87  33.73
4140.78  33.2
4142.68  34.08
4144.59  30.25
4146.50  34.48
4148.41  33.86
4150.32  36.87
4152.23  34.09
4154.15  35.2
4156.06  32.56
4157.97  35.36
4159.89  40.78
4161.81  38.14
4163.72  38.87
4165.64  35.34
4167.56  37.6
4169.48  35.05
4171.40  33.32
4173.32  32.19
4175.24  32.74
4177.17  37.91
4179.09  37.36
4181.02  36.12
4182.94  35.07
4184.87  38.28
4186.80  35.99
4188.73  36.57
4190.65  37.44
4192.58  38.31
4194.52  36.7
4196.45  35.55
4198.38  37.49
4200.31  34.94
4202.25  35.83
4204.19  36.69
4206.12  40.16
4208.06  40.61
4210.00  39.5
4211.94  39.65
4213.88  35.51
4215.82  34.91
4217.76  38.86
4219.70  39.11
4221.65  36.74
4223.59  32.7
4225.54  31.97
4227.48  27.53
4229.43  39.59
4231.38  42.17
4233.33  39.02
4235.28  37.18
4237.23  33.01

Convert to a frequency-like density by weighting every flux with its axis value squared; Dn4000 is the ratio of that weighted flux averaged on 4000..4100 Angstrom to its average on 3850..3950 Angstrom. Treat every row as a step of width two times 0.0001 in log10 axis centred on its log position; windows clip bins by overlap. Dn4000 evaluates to 1.60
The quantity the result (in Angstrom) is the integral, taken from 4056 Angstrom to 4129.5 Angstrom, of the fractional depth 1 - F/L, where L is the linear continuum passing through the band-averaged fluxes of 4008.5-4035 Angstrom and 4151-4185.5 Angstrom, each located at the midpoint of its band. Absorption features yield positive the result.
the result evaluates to 4.0 Angstrom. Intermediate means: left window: 35.7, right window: 35.9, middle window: 33.8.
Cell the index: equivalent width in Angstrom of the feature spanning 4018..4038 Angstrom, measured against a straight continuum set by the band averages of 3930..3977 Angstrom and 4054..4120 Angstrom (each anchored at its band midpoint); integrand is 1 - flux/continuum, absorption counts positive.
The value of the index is -4.9 Angstrom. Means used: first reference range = 21.8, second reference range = 33.7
